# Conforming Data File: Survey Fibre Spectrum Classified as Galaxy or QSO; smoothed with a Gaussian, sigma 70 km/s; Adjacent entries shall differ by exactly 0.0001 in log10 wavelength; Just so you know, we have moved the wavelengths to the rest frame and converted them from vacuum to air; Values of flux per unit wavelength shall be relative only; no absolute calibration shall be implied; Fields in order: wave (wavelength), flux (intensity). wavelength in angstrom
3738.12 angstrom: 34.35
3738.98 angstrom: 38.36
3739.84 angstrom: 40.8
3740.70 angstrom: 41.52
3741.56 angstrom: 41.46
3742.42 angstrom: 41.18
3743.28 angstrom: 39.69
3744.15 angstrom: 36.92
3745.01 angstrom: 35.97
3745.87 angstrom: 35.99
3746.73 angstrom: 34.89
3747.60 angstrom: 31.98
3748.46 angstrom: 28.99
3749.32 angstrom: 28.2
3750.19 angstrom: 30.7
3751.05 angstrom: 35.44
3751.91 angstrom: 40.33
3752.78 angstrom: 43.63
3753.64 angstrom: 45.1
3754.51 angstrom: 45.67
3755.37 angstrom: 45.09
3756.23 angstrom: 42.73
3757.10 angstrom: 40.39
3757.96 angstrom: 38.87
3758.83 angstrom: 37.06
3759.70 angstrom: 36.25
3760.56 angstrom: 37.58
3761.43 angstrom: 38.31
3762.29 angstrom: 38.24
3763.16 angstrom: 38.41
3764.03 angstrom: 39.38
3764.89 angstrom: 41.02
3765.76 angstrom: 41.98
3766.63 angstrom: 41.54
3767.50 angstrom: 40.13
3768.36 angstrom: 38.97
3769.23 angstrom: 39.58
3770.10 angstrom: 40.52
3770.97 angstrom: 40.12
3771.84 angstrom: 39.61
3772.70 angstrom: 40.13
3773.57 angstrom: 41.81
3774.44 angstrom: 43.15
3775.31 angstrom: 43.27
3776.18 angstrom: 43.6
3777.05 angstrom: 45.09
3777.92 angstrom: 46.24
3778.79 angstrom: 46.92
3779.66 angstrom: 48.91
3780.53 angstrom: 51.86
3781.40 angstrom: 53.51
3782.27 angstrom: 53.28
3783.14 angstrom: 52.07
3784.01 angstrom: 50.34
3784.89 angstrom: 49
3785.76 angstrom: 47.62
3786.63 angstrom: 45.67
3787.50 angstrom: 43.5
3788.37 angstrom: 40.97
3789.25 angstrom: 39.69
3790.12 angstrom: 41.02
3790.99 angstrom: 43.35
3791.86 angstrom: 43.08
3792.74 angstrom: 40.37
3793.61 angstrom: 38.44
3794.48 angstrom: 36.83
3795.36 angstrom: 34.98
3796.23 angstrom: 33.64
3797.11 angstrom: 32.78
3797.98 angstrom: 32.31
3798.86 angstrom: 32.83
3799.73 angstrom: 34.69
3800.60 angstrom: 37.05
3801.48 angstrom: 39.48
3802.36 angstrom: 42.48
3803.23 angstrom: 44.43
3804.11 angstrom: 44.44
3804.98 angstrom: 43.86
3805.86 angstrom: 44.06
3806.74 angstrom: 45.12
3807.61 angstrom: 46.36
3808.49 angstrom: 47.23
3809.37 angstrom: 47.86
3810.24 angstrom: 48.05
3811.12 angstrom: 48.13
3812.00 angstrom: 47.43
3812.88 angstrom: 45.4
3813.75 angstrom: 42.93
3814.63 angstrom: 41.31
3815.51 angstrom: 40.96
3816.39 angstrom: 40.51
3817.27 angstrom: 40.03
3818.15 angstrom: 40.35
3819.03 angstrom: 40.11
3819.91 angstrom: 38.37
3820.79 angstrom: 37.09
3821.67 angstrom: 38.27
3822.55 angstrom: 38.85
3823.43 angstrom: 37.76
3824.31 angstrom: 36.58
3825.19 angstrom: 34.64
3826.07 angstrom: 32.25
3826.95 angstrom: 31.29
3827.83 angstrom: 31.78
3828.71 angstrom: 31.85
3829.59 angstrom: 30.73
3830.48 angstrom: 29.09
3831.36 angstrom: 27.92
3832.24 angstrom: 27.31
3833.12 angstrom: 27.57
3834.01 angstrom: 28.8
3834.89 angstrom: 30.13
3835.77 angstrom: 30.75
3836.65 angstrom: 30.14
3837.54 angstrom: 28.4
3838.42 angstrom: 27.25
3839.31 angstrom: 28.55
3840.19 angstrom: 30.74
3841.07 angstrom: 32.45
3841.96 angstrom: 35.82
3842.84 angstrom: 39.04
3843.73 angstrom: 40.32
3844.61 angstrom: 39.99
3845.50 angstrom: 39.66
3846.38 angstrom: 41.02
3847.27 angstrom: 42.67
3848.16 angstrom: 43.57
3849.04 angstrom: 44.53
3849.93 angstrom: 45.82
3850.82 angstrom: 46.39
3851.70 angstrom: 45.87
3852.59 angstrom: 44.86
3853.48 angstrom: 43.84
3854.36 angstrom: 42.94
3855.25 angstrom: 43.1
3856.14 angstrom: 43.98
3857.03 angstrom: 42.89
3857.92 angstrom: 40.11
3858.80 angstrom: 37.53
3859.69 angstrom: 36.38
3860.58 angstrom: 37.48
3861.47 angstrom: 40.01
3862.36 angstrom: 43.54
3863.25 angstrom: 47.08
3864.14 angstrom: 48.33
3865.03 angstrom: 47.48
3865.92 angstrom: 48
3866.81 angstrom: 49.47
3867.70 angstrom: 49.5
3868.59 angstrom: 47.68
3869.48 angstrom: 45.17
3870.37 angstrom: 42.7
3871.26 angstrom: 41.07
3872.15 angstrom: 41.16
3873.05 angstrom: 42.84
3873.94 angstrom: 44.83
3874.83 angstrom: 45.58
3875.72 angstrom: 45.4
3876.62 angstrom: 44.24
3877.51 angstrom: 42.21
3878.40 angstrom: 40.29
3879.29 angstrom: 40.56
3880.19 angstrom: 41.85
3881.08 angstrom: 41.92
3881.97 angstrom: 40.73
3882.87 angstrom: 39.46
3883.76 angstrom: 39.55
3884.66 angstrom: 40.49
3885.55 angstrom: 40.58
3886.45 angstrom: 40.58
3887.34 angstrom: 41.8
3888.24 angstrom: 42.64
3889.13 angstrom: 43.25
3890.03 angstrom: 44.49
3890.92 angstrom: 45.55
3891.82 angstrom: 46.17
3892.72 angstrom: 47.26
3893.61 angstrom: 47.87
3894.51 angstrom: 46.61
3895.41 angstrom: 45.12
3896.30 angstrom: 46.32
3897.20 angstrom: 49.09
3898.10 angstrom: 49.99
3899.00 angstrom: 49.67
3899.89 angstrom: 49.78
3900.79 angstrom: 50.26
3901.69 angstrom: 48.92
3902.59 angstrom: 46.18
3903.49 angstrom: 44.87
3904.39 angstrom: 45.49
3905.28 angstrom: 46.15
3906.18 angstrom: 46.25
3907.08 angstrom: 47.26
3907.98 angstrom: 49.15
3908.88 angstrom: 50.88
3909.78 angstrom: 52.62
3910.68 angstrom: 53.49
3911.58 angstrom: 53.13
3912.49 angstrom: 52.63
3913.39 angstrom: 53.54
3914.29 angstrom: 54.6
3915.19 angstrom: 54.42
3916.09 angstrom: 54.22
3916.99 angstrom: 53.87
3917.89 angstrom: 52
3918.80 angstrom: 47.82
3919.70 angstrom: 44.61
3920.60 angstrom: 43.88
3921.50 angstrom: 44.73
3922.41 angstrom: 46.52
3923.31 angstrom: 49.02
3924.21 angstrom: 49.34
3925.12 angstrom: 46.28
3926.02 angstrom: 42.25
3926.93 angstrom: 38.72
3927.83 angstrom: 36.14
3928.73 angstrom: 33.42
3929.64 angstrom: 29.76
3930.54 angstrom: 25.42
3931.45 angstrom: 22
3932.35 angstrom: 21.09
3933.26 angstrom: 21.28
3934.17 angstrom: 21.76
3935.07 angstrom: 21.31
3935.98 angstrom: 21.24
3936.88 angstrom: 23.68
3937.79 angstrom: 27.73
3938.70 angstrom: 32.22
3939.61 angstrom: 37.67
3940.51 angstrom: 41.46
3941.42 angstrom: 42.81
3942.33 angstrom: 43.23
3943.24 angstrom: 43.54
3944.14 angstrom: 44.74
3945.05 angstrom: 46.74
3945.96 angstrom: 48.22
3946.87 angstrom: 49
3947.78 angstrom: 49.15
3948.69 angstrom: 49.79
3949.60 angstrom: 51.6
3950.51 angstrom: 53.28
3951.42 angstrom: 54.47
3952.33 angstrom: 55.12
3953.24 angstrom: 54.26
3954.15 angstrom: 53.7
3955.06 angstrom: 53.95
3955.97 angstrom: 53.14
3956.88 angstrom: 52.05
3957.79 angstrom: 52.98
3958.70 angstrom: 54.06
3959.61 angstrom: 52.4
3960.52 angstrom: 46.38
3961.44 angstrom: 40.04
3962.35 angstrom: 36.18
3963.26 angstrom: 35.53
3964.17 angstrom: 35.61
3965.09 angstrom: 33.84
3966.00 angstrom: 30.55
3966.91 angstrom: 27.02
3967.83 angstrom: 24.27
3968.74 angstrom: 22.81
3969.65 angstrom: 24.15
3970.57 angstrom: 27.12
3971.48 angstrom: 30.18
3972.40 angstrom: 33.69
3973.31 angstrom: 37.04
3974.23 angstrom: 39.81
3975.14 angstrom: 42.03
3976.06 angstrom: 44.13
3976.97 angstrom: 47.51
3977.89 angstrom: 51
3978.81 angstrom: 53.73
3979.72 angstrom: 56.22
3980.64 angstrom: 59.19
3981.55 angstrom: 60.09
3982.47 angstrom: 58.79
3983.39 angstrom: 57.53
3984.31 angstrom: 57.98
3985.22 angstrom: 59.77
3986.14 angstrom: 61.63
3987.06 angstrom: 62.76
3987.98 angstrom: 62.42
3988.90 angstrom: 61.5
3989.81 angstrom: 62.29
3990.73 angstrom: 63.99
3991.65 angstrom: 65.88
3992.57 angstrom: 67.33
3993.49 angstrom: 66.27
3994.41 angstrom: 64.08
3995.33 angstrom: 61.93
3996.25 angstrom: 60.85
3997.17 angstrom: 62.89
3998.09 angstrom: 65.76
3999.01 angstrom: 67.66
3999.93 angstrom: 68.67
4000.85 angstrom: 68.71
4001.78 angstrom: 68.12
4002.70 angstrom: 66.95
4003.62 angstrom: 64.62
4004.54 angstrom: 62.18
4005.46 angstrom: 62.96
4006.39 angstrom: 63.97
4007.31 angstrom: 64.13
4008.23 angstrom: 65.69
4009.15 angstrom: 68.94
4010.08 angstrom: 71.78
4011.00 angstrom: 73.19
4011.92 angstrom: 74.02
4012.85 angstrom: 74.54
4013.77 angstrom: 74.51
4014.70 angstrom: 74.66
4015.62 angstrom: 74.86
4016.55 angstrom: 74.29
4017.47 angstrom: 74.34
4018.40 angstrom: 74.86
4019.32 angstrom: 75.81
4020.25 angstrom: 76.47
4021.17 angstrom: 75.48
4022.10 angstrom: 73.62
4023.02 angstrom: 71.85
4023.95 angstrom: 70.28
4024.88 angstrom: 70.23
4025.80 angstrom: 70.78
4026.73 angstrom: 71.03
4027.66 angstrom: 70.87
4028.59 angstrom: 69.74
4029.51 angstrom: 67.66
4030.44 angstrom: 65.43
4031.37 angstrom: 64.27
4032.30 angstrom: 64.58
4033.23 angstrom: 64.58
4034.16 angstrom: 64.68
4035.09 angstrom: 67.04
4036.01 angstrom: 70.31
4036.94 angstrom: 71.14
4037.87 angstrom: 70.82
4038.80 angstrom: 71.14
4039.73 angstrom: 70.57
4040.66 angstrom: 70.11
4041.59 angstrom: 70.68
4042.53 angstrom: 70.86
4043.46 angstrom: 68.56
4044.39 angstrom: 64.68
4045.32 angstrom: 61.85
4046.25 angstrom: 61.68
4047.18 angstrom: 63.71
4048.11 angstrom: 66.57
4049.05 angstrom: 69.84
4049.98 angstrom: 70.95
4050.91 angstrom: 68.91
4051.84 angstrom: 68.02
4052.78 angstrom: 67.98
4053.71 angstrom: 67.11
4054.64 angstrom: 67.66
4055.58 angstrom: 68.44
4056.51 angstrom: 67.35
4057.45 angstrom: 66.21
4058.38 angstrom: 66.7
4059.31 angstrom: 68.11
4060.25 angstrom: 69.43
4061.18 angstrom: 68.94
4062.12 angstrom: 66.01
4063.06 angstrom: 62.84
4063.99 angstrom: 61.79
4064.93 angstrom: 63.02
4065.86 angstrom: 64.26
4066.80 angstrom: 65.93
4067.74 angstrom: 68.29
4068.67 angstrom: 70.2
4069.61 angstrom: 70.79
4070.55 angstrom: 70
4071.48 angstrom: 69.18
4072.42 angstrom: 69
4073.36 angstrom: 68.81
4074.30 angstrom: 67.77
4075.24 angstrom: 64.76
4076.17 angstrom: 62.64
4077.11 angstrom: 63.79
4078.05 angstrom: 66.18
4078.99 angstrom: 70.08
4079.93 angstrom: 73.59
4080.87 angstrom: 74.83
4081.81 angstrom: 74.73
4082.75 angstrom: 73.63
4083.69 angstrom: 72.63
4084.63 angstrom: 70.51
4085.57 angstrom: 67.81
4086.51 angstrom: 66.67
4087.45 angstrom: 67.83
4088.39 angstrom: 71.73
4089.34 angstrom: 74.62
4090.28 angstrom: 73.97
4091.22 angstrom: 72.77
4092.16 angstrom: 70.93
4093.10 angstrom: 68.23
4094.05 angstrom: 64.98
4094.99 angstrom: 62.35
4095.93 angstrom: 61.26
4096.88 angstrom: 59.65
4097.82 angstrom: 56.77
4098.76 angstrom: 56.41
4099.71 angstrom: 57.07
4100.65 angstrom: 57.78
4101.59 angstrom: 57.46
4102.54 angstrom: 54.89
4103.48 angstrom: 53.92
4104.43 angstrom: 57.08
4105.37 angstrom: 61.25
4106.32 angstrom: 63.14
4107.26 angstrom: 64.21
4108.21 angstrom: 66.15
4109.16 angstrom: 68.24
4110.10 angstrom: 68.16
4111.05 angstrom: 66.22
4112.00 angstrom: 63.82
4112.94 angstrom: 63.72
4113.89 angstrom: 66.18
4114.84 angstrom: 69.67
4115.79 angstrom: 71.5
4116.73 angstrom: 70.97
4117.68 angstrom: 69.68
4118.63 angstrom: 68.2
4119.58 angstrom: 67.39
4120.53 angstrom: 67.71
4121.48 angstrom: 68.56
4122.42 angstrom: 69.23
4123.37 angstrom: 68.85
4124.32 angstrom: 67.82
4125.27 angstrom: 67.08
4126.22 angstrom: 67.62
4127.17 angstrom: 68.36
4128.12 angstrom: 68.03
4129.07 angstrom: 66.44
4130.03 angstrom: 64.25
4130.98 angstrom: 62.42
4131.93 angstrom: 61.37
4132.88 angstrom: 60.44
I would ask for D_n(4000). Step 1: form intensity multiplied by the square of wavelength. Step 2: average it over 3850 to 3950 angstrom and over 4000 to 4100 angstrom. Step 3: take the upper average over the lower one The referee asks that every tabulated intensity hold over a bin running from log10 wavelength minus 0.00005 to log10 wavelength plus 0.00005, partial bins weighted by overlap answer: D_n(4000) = 1.70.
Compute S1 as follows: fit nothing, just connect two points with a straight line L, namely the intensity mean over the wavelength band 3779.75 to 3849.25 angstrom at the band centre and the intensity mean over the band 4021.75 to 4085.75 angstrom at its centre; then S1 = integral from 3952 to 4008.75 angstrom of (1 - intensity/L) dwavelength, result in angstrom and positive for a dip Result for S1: 6.5 angstrom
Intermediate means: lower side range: 39.2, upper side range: 68.2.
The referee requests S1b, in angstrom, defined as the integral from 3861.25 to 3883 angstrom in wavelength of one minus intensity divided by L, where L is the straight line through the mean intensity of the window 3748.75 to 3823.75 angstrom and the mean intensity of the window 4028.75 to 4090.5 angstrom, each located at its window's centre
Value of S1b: 2.5 angstrom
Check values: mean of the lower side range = 41.7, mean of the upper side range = 68.1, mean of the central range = 44.1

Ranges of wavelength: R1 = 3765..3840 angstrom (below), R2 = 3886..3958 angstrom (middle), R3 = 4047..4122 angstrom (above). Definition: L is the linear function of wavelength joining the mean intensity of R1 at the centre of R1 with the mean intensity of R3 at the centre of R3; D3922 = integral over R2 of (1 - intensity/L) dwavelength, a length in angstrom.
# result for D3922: 9.2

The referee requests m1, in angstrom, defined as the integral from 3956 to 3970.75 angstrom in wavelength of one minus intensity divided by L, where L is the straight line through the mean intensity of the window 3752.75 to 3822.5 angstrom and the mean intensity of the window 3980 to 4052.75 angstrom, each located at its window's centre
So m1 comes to 5.67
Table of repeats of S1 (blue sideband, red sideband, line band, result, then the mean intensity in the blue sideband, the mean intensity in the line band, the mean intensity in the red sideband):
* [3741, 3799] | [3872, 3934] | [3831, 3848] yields 3.7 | 40.8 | 33.3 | 44.2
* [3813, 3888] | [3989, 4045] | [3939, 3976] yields 9.8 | 39.4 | 42.5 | 68.7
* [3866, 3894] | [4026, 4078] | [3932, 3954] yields 5.2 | 43.5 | 40.1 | 67.4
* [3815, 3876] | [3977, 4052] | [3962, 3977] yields 6.6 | 39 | 33.2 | 66.8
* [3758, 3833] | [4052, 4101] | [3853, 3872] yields 1.3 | 40.6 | 43.7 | 67.2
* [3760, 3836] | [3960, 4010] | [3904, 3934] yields 2.7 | 40.3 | 44.1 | 53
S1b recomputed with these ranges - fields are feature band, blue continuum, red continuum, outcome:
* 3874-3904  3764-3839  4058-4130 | 2.1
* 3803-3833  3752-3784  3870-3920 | 3.3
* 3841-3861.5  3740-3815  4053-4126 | 2.6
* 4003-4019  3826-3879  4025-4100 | -2.5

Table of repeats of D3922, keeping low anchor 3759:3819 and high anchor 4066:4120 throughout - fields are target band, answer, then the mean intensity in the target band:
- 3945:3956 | 0.7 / 51.8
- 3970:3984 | 2.6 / 46.5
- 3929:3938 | 5.0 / 23.6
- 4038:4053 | -1.3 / 67.9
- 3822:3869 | 8.7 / 38.2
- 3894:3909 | 1.0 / 47.7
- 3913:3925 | 0.7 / 49.8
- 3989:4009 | -2.0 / 65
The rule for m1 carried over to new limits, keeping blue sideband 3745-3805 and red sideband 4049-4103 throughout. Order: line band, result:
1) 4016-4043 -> -3.3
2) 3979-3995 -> -0.6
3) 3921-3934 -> 4.4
